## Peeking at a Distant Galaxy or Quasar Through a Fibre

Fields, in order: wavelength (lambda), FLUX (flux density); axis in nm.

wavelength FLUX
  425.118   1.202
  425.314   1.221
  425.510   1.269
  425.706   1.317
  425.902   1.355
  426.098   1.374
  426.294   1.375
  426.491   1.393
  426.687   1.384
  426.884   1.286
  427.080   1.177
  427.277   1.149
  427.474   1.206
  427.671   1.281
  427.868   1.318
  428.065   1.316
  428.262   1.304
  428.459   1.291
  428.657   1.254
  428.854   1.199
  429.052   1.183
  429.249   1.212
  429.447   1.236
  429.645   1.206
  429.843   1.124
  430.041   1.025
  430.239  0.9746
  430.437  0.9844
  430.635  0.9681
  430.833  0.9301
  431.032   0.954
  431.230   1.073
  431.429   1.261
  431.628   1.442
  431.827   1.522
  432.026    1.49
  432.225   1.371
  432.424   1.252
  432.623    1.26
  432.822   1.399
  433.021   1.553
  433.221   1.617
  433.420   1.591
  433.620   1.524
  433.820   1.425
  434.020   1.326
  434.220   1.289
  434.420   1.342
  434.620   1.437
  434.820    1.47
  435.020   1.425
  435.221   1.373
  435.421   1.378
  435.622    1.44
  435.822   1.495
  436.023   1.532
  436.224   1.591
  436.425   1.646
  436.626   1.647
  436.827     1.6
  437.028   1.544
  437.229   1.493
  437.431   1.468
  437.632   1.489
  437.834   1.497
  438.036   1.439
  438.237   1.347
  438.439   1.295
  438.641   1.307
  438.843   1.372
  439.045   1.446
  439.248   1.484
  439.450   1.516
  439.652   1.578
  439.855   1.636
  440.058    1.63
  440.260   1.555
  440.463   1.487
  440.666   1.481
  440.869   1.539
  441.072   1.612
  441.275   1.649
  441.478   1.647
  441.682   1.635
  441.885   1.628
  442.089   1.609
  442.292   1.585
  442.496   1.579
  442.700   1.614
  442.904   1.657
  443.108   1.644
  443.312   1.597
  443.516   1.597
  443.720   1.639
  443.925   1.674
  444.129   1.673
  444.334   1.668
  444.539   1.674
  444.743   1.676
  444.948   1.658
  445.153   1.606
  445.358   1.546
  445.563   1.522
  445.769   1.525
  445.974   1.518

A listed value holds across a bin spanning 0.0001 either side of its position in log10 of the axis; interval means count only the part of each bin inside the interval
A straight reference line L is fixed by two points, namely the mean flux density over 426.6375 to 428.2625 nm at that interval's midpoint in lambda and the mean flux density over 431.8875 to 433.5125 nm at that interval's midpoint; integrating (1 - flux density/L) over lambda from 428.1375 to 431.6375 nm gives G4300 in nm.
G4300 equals 0.534 nm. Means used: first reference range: 1.26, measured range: 1.14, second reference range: 1.44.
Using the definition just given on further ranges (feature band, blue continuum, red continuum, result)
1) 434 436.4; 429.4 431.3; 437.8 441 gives -0.30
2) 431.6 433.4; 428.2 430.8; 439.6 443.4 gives -0.26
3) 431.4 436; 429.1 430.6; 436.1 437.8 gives -0.27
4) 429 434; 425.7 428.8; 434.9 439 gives 0.40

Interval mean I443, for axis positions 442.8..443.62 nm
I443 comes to 1.62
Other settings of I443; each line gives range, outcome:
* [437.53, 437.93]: 1.49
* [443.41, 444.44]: 1.65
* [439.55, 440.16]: 1.61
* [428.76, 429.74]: 1.21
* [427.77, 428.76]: 1.3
